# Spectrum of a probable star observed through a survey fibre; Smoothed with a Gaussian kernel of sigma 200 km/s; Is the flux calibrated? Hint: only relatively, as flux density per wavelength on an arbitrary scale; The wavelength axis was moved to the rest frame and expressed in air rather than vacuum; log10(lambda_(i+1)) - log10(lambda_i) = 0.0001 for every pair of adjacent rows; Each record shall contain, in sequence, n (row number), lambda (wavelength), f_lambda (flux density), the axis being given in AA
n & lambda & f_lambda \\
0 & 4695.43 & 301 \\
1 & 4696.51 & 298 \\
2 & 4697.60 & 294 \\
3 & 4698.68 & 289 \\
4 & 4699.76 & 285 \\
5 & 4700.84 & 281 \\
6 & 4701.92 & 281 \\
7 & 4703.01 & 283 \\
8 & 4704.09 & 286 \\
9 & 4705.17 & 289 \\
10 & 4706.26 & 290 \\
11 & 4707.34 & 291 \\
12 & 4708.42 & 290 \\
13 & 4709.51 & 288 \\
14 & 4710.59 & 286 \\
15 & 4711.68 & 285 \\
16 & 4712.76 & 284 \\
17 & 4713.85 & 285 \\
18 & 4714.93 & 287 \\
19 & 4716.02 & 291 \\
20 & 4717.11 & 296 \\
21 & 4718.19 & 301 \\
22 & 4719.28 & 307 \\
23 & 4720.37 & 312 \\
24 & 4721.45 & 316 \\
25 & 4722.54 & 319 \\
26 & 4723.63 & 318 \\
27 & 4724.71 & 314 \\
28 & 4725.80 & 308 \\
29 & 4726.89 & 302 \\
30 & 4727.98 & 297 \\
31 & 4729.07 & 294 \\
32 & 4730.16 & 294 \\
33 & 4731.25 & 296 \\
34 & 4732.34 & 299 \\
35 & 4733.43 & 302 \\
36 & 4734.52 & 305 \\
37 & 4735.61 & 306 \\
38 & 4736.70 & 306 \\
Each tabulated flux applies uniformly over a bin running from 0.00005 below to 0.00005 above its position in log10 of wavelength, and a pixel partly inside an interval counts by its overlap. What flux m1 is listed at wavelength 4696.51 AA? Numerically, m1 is 298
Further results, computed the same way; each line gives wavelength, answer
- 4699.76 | 285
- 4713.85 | 285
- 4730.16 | 294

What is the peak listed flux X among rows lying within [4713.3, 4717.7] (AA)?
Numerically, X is 296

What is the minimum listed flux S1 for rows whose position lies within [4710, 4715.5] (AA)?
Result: 284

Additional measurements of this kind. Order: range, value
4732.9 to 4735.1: 302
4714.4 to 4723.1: 287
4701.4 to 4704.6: 281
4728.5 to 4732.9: 294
